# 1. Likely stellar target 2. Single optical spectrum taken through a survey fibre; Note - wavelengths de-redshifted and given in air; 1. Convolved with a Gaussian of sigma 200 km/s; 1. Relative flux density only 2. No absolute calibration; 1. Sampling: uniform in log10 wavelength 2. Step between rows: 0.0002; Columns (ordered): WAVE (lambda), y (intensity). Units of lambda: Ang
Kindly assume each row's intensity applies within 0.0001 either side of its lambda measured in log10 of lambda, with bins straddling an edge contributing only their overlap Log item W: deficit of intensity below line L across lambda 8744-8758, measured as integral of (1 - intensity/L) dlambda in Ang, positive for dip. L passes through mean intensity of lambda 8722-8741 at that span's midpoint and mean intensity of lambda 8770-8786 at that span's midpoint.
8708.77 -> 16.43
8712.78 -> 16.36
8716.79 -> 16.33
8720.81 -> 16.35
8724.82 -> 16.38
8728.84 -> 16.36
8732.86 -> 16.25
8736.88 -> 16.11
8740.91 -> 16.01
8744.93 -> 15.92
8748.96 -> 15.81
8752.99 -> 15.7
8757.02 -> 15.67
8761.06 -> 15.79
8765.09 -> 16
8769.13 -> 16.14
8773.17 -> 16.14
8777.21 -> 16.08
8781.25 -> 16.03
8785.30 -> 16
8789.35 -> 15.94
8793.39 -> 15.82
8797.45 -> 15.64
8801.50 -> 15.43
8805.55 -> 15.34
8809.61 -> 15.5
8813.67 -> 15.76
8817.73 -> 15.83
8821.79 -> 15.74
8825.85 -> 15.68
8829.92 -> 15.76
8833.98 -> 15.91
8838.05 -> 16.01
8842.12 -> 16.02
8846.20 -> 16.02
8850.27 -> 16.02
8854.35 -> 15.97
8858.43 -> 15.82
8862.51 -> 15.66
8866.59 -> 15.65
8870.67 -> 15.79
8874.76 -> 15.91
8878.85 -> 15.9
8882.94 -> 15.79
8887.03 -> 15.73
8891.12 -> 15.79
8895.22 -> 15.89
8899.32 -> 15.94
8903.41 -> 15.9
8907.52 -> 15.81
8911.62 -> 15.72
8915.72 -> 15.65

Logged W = 0.4 Ang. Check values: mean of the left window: 16.3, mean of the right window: 16.1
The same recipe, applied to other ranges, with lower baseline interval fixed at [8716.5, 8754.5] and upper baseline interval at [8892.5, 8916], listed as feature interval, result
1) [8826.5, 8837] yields 0.1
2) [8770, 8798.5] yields 0.1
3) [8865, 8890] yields 0.1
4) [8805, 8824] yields 0.4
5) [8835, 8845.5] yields 0.0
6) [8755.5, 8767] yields 0.2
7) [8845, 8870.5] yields 0.1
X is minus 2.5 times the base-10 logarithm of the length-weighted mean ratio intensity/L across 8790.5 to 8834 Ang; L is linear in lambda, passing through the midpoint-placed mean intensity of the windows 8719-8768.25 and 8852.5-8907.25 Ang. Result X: 0.02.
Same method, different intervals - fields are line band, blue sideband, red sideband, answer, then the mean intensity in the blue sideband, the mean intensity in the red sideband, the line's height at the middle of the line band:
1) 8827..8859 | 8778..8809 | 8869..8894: -0.01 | 15.7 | 15.8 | 15.8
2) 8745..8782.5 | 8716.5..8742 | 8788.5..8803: 0.00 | 16.3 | 15.7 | 16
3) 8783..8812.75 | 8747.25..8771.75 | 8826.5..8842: 0.01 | 15.9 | 15.9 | 15.9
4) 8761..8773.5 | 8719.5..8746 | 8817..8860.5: 0.00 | 16.2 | 15.9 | 16.1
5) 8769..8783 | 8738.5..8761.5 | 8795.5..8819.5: -0.03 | 15.8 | 15.6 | 15.7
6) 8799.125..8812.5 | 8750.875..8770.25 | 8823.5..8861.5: 0.03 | 15.8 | 15.9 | 15.9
